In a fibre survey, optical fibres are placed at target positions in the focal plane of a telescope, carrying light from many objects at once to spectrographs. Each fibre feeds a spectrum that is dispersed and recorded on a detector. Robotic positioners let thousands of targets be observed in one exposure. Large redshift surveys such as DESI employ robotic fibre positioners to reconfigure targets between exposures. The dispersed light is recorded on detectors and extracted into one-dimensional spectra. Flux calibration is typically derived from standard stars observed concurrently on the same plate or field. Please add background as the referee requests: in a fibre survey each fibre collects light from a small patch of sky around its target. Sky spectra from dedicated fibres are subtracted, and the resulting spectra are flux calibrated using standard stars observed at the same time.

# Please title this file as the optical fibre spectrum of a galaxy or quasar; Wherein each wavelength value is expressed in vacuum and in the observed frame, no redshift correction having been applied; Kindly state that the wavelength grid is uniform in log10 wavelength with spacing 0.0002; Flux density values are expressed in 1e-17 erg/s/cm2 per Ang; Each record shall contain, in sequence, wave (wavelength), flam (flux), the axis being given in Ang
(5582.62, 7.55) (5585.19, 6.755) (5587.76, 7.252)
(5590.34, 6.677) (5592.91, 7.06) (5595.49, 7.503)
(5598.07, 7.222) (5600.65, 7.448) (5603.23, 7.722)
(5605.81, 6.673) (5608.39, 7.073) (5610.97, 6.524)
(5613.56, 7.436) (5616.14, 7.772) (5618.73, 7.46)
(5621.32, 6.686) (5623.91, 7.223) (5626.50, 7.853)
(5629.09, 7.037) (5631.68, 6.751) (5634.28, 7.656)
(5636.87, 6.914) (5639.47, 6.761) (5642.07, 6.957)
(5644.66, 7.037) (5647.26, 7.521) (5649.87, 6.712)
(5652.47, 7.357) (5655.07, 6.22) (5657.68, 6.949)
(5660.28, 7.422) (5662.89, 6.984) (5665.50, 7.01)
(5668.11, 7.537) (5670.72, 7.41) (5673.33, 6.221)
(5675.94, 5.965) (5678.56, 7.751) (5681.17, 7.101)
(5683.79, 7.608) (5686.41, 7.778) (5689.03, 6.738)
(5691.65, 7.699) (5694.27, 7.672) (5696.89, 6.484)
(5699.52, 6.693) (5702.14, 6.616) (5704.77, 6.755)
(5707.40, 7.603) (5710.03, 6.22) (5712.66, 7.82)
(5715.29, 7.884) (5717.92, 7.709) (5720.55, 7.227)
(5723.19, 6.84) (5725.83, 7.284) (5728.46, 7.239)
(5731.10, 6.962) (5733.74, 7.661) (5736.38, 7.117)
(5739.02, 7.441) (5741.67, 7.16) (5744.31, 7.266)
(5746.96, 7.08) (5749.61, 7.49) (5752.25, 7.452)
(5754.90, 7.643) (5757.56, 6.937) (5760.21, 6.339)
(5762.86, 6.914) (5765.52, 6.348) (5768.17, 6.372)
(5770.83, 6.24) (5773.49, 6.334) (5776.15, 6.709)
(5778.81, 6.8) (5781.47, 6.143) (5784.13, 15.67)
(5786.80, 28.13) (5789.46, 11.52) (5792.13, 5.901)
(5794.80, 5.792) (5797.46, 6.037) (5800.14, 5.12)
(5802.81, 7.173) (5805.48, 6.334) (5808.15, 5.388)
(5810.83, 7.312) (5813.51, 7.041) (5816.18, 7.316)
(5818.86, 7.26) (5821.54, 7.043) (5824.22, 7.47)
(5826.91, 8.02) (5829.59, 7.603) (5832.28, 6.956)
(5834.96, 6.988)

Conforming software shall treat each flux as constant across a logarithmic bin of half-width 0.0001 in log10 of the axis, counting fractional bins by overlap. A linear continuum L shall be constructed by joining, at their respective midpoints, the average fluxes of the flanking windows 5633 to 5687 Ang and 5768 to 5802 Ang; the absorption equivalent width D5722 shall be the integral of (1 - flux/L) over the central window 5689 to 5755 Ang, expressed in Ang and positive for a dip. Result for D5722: 6.8 Ang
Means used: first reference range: 7.08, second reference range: 9.04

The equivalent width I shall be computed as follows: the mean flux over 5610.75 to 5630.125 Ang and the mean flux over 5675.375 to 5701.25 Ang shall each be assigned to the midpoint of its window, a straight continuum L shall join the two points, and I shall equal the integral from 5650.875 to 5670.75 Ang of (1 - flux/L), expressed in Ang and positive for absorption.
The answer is 0.4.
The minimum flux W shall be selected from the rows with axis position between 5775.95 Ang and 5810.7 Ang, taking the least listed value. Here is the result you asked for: 5.12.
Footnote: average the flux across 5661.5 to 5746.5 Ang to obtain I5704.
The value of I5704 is 7.17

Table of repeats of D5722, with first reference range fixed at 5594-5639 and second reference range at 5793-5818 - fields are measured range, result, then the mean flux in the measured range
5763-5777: 0.3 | 6.43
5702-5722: -1.3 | 7.26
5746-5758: -1.3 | 7.35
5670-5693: -0.7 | 7.14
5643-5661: 0.1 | 7.02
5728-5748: -1.6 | 7.24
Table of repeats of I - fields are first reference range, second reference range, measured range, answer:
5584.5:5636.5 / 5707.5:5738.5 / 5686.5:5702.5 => 0.4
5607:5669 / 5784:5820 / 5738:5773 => 5.7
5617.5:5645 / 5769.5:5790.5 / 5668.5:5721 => 9.5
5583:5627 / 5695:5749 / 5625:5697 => 0.6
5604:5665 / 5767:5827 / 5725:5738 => 0.8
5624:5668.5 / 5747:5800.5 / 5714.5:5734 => 1.3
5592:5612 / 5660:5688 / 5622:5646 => 0.1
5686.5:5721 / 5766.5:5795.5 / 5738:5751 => 1.8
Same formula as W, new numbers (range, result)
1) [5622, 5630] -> 7.037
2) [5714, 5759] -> 6.84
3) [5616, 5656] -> 6.22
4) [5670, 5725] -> 5.965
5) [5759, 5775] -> 6.24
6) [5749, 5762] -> 6.339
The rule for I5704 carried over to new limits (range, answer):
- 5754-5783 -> 6.66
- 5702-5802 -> 7.8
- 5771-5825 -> 8.29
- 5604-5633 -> 7.15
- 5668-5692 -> 7.14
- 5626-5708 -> 7.07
